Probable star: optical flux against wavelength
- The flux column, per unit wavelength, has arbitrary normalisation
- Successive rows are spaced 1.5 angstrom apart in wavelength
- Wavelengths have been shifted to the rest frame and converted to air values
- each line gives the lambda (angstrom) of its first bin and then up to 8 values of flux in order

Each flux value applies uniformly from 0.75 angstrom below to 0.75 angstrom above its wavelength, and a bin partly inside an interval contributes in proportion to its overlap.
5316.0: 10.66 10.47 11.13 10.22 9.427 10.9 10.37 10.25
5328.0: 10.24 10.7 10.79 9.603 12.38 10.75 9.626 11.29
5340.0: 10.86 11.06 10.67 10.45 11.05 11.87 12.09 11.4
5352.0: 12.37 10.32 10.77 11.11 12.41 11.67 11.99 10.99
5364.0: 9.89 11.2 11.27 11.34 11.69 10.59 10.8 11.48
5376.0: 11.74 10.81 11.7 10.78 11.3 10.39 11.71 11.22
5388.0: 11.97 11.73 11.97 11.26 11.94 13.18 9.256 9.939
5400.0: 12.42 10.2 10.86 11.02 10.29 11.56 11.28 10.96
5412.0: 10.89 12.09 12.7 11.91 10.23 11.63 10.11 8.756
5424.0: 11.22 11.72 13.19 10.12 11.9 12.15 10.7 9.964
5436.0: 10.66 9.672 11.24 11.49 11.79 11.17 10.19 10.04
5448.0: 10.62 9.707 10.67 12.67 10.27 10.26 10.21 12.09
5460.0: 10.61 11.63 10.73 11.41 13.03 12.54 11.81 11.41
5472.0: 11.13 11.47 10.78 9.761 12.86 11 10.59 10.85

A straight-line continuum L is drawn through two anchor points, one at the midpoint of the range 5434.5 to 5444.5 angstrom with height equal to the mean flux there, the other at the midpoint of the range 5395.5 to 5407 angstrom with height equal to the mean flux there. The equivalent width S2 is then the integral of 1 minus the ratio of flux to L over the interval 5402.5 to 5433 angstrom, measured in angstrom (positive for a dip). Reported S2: -1.1 angstrom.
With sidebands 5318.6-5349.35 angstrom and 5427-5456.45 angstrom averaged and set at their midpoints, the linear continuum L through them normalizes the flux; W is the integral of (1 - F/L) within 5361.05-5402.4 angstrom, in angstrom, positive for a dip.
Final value -1.7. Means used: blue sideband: 10.7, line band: 11.2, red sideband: 10.9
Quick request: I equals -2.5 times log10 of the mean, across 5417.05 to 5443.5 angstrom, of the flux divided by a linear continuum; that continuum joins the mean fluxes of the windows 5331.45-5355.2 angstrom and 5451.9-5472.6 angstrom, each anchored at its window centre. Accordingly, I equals 0.03 mag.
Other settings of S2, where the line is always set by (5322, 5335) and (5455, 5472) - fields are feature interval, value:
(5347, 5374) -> -1.3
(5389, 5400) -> -0.4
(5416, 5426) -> 0.4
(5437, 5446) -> 0.3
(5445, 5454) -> 0.5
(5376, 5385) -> -0.2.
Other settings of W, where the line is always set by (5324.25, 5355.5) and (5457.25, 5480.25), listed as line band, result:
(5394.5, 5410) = 0.2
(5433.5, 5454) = 1.1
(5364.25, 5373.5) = -0.1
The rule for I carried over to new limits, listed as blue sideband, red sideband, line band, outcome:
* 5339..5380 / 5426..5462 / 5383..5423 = -0.01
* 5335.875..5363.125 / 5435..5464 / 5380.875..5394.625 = -0.04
